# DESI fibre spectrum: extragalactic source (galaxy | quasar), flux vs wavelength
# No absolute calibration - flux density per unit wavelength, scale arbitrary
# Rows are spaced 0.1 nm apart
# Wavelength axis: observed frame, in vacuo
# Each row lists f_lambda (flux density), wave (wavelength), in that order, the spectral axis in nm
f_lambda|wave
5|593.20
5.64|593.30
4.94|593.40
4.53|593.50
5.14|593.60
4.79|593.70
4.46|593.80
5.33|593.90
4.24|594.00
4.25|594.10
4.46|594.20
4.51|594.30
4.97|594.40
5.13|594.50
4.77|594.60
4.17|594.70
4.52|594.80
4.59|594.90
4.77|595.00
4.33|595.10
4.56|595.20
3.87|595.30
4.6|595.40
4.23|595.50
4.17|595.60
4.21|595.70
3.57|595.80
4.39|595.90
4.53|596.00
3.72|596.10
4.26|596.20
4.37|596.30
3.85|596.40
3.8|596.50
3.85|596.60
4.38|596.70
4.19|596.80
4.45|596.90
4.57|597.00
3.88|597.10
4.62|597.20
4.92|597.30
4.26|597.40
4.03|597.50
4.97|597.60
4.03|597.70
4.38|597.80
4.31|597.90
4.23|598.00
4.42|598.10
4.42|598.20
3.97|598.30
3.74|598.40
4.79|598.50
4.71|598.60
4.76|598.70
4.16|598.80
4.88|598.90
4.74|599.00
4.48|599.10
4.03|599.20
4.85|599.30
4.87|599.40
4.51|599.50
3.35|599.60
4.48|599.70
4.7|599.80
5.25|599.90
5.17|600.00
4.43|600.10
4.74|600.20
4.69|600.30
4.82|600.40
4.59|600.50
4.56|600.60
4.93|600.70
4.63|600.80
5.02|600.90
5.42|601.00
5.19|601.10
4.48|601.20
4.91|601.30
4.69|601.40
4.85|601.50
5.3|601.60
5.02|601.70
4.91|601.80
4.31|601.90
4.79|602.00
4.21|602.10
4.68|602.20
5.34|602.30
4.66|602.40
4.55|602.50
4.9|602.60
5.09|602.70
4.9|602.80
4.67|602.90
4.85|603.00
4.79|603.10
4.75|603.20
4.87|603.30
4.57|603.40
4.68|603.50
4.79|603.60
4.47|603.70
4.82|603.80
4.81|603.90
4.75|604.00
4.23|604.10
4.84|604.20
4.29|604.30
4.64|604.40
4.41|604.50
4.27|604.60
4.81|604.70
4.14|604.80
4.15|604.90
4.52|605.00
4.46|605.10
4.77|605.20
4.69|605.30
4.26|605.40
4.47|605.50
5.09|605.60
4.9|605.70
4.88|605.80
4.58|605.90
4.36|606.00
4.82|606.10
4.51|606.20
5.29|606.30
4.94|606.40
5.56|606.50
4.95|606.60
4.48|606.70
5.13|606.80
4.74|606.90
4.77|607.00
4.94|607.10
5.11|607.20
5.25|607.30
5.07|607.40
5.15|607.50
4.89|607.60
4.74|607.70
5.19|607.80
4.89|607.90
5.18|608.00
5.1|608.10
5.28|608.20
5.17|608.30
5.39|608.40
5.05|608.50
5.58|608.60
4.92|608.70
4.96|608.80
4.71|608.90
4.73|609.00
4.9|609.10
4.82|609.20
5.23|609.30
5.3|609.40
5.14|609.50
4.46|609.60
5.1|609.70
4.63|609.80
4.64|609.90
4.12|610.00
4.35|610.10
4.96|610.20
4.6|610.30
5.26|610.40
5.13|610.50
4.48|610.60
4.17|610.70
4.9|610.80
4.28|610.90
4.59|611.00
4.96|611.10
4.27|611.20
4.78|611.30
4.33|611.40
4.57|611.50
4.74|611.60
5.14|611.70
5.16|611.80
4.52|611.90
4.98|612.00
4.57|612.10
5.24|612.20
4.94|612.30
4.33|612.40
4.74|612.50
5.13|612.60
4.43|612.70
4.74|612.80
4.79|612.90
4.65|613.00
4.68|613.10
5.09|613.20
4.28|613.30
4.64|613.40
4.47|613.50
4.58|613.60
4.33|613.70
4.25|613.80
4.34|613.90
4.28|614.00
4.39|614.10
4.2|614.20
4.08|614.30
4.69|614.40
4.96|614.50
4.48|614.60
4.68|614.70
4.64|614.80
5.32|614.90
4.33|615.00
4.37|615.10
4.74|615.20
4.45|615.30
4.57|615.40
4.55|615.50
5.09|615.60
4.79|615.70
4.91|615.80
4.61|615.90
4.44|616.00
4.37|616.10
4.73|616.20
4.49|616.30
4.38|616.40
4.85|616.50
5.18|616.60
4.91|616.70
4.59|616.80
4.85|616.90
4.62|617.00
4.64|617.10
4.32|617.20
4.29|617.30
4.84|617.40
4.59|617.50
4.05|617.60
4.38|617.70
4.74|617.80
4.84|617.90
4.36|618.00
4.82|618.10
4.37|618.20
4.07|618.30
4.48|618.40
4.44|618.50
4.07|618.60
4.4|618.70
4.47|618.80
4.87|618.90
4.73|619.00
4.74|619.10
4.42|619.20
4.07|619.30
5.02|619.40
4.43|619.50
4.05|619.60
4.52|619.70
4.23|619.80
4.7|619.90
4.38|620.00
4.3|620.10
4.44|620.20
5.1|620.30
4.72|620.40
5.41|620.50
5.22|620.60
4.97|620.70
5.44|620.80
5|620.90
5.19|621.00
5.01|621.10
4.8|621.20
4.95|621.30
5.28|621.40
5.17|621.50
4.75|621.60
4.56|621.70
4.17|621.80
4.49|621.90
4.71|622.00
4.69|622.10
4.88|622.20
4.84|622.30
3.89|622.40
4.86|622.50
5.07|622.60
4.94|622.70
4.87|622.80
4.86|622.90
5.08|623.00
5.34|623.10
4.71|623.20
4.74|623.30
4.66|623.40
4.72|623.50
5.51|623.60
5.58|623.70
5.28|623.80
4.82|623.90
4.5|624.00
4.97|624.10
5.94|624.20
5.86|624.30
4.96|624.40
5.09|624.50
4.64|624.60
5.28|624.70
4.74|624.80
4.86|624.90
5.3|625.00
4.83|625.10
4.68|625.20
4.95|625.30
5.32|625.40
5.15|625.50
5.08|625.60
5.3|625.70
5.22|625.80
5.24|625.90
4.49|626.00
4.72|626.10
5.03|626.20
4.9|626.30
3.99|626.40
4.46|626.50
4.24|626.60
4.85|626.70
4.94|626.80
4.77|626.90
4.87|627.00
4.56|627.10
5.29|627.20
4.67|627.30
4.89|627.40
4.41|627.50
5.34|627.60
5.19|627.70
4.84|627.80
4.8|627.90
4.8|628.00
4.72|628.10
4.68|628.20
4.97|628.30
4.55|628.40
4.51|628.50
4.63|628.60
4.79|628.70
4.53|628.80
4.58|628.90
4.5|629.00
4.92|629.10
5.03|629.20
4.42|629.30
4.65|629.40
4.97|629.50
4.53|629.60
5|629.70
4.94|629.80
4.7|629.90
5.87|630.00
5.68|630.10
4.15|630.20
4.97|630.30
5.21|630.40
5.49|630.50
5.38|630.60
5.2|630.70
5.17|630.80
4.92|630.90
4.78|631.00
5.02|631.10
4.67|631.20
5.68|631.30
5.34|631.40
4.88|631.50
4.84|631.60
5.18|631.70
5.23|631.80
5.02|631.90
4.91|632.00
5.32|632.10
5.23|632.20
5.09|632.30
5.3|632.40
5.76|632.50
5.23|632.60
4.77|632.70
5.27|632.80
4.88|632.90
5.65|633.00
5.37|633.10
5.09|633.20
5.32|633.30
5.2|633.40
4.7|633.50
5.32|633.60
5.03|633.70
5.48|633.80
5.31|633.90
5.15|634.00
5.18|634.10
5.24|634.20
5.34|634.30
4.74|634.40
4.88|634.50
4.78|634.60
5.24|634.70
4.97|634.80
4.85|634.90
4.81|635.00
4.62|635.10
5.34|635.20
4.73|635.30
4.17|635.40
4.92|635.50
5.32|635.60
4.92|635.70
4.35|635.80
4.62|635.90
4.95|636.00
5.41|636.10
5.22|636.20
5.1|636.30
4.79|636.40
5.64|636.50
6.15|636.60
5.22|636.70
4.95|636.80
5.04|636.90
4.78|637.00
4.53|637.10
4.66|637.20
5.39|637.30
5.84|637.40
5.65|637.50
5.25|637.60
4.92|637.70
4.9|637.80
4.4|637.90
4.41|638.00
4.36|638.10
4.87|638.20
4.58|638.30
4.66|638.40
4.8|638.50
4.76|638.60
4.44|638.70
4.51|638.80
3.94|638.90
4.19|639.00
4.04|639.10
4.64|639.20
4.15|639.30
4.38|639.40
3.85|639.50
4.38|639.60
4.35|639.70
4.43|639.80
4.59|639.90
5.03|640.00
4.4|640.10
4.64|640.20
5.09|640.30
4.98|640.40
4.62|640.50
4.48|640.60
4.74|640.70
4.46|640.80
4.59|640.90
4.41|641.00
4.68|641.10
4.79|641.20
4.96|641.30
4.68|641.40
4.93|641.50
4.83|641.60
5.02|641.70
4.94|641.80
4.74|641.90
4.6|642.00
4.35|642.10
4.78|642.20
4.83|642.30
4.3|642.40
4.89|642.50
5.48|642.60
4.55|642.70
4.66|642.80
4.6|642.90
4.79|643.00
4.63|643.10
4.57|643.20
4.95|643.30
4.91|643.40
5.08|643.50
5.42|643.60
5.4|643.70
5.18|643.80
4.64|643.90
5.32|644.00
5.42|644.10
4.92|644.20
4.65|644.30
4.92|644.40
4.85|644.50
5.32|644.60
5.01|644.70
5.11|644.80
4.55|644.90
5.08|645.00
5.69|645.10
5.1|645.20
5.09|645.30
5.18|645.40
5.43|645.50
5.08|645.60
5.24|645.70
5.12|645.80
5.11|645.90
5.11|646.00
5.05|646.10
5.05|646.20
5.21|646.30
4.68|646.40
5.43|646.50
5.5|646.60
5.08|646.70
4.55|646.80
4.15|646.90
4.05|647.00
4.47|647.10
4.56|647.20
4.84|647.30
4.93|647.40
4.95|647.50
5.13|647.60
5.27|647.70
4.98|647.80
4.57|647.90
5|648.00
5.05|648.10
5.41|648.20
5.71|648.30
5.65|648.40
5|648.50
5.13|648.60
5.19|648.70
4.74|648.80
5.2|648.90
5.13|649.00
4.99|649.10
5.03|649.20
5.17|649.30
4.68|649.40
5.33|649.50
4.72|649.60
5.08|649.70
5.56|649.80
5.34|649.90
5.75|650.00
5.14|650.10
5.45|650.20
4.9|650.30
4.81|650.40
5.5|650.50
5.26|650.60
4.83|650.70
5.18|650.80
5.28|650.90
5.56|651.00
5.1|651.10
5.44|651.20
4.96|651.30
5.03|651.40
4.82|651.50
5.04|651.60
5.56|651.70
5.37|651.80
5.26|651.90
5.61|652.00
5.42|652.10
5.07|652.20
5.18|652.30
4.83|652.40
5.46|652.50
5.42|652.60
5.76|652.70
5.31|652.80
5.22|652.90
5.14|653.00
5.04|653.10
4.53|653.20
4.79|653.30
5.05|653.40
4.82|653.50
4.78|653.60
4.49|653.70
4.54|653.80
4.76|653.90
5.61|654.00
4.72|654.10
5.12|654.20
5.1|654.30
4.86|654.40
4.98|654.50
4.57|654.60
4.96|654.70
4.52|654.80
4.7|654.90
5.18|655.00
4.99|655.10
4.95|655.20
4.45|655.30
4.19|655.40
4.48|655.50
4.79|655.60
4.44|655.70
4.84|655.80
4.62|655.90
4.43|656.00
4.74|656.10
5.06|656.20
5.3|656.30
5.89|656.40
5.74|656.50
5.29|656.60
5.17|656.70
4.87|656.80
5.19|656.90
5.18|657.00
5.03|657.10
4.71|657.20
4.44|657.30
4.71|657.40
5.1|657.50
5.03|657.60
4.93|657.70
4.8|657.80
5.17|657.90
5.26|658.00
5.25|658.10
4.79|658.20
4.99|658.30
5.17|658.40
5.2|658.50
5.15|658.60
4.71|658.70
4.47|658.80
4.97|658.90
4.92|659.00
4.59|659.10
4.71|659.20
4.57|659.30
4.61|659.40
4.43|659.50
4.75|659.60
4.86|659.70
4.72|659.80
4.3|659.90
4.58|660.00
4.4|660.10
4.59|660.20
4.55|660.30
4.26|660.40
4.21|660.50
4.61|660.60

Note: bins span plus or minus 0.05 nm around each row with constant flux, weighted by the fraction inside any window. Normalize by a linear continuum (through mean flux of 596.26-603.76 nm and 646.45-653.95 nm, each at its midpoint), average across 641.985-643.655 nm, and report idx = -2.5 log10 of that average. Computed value 0.05 mag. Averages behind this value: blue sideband 4.59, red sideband 5.08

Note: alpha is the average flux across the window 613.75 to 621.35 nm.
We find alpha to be 4.62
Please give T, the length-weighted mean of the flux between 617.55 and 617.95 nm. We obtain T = 4.5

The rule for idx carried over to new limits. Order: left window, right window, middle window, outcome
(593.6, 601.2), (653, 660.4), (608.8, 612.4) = -0.05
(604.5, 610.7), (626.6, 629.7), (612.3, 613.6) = 0.03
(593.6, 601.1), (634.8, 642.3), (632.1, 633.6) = -0.11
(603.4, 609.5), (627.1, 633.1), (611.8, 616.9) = 0.05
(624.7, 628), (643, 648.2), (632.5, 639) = -0.01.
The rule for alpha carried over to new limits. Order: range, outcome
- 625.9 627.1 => 4.68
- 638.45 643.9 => 4.67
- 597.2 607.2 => 4.67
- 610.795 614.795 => 4.63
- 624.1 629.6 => 4.87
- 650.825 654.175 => 5.12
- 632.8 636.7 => 5.08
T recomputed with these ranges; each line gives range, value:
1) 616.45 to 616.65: 5.01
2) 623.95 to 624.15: 4.73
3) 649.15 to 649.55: 5.05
